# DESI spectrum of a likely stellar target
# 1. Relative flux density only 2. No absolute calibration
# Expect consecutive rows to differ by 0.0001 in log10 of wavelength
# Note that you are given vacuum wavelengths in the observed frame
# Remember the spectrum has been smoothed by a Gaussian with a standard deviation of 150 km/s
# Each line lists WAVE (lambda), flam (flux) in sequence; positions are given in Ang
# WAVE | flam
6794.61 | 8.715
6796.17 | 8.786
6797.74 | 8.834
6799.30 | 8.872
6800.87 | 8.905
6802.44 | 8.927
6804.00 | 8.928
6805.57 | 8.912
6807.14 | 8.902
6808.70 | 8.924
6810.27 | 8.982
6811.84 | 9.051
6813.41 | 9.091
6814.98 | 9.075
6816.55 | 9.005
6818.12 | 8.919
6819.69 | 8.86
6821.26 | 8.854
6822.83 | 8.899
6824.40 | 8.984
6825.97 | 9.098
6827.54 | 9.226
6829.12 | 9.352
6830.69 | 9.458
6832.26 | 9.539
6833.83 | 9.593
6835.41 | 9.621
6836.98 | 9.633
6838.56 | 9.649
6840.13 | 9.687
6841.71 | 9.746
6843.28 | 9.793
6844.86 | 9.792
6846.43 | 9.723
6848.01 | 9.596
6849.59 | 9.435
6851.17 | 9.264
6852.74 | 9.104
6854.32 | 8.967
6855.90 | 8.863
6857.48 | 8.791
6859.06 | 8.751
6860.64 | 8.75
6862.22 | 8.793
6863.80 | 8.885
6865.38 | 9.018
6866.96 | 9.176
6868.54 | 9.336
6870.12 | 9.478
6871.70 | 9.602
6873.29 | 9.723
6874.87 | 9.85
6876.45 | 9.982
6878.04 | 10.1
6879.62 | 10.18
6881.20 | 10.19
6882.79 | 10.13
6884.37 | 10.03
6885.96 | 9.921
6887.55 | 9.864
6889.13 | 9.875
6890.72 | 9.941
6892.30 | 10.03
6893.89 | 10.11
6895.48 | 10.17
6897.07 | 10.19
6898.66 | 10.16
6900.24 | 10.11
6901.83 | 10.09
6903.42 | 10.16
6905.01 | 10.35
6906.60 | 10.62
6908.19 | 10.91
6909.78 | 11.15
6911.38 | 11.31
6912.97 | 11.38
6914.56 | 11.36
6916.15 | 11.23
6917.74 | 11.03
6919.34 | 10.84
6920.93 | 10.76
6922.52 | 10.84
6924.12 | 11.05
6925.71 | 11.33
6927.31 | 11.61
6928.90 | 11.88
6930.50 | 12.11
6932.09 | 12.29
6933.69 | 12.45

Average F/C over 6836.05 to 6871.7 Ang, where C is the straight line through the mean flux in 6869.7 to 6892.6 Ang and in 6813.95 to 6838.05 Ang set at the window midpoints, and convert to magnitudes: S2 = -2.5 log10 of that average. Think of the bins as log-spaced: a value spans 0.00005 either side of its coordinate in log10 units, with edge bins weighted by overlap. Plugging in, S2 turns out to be 0.032 mag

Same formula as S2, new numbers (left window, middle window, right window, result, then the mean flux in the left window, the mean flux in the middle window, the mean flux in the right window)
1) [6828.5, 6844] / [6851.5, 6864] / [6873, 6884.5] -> 0.111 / 9.61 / 8.88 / 10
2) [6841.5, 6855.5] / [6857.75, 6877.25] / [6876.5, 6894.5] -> 0.056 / 9.46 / 9.26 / 10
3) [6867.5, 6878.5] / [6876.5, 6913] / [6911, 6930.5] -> 0.014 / 9.7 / 10.3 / 11.3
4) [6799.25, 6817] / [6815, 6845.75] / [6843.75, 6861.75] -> -0.032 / 8.96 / 9.35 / 9.19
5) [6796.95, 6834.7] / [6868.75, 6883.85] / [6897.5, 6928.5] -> 0.031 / 9.05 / 9.9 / 10.9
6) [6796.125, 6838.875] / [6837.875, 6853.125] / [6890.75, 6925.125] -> -0.002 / 9.1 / 9.59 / 10.6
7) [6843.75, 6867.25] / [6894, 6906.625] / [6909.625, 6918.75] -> 0.055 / 9.13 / 10.2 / 11.2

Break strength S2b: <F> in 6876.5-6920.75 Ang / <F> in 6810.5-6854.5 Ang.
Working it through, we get 1.12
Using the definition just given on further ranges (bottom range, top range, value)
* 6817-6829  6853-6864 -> 0.98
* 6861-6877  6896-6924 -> 1.15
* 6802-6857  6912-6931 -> 1.22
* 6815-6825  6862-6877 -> 1.05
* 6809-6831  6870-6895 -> 1.10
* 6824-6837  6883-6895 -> 1.06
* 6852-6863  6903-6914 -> 1.23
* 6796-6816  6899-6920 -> 1.21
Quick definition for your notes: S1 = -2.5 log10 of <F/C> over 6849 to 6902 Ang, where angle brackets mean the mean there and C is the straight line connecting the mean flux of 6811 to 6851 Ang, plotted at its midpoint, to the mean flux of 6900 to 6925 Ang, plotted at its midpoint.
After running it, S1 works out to 0.06 mag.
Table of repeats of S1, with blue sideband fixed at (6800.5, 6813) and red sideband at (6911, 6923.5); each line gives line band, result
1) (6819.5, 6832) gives 0.023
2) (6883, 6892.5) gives 0.060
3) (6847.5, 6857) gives 0.074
